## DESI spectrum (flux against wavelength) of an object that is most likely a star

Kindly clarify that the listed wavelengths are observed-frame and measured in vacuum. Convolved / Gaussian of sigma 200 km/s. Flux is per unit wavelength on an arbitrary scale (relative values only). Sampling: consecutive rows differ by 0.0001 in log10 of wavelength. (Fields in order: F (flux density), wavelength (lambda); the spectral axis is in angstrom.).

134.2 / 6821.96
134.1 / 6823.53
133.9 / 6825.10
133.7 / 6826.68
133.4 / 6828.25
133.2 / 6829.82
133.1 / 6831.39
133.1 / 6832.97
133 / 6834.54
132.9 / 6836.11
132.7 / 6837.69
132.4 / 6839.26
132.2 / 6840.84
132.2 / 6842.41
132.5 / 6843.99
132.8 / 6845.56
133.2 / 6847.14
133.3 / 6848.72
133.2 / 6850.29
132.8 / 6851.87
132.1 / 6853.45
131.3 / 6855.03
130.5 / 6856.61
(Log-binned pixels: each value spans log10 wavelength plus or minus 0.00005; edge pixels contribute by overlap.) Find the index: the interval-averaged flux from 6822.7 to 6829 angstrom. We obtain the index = 134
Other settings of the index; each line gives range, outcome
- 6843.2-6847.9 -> 133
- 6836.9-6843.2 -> 132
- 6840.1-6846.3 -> 133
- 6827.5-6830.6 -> 133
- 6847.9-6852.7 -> 133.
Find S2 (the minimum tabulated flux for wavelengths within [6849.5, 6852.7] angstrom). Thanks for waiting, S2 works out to 132.8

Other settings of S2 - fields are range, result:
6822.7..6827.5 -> 133.7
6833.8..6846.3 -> 132.2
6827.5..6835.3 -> 133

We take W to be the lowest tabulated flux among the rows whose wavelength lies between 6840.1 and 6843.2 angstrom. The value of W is 132.2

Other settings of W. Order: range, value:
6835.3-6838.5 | 132.7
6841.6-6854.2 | 132.1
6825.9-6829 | 133.4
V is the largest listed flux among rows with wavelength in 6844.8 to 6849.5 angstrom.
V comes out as 133.3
